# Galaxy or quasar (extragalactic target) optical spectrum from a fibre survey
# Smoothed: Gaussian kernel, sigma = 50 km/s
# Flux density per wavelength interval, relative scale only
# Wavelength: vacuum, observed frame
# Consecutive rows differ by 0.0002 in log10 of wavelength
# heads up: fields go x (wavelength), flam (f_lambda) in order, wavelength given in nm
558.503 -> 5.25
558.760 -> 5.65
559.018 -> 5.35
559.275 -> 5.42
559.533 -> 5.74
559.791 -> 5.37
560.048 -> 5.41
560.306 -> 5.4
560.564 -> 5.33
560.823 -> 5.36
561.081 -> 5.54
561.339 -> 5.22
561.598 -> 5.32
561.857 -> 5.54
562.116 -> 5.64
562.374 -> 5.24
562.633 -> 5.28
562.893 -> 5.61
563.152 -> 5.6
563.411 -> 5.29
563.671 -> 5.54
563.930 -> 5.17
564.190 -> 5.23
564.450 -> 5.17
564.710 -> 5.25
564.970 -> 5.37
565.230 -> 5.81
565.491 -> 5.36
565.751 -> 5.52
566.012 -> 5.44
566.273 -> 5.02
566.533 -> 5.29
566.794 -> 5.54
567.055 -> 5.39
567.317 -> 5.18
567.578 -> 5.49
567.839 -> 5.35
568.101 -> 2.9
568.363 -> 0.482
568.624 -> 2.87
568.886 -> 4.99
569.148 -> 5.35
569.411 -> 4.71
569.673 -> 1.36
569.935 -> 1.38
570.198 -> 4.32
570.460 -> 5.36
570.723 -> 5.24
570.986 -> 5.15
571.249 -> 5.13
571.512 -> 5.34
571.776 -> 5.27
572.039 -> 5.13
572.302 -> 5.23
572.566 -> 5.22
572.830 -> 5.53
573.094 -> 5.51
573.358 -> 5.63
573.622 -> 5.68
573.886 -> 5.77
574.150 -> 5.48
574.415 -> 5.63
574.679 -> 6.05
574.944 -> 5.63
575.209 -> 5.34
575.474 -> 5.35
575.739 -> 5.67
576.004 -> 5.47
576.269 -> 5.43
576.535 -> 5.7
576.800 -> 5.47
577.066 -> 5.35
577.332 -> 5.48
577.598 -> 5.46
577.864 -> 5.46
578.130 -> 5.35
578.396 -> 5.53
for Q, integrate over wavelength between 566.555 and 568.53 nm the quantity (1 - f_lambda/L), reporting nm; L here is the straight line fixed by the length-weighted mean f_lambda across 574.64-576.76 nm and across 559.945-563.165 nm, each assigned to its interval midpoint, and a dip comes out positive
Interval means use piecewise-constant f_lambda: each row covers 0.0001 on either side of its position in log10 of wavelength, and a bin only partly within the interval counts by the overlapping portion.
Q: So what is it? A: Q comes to 0.40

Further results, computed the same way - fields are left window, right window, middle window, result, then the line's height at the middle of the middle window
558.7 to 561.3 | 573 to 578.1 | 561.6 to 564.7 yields 0.047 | 5.47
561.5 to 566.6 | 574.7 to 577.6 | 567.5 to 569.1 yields 0.508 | 5.43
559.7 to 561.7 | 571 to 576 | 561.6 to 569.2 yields 0.526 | 5.41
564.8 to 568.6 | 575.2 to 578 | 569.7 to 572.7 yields 0.261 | 5.12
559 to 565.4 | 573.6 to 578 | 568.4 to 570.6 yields 0.734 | 5.49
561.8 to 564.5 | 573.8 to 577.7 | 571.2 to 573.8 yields 0.061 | 5.51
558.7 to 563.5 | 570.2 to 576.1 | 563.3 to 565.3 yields 0.034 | 5.43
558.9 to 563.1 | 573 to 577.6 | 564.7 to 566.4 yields 0.020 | 5.47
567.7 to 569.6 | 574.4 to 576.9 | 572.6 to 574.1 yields -0.187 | 4.97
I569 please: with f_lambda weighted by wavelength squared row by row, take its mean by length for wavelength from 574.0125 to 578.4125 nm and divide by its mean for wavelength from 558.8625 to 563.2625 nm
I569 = 1.07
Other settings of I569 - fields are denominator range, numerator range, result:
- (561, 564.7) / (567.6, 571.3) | 0.75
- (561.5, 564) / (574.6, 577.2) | 1.07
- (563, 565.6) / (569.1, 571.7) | 0.82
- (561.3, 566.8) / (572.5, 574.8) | 1.08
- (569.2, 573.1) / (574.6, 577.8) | 1.21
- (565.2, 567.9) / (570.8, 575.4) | 1.04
